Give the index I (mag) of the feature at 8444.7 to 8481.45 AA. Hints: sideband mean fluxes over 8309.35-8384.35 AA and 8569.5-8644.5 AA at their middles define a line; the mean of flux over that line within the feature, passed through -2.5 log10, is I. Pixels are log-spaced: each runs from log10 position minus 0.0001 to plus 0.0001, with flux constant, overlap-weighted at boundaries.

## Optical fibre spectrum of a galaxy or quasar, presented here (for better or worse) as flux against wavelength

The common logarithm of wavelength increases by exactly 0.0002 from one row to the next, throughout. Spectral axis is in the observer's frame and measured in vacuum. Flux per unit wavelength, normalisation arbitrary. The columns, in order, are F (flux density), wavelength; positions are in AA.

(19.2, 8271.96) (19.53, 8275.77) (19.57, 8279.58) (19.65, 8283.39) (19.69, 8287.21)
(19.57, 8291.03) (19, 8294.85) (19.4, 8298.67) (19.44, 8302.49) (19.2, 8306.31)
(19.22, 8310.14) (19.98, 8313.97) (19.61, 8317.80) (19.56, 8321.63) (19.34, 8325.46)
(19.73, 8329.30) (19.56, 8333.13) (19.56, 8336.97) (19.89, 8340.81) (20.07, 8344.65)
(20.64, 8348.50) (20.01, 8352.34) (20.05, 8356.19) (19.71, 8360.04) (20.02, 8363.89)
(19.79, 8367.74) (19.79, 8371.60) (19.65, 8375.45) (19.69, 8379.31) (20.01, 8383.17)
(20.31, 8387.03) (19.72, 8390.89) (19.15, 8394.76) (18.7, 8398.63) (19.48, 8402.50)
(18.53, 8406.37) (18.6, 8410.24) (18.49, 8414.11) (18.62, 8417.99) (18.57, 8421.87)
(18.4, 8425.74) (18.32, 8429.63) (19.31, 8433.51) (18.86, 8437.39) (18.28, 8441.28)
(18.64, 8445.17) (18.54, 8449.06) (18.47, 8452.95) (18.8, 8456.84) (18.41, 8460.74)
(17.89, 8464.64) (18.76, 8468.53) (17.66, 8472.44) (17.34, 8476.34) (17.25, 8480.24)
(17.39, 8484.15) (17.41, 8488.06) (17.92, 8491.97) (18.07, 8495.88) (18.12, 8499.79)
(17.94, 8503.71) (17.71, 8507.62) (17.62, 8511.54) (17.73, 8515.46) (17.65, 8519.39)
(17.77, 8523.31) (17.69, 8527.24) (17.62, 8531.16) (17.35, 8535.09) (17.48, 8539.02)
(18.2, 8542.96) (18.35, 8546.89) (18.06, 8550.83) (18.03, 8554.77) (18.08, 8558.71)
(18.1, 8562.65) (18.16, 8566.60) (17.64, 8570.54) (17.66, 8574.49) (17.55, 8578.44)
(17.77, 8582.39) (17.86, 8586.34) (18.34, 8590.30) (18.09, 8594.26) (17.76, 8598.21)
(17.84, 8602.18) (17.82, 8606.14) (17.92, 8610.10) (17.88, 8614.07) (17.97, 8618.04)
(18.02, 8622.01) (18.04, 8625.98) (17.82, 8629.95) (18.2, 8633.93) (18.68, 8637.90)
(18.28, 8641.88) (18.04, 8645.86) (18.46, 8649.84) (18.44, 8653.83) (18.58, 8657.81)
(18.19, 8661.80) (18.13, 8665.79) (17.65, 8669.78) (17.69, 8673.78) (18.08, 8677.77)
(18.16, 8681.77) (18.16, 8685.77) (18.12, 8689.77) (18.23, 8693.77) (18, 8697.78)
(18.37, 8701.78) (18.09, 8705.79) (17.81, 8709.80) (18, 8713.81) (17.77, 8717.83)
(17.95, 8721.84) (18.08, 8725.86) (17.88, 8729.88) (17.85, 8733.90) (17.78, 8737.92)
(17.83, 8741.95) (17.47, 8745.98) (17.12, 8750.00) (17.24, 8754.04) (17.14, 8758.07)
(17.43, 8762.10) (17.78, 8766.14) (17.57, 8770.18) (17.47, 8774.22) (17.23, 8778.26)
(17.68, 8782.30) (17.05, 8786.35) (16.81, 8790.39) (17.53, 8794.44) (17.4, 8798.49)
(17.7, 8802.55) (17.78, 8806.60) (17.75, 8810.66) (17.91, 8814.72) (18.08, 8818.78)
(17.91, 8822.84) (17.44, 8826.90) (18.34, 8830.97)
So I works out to 0.05 mag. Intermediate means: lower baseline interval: 19.8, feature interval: 18.2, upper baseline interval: 18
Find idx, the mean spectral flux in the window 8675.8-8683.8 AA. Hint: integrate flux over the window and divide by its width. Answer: 18.1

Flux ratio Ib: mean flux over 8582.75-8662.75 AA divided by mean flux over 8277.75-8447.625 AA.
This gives 0.93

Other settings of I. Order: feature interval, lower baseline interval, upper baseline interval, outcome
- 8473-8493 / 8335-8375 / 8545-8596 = 0.079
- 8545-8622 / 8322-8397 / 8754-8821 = 0.040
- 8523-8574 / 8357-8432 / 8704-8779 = 0.039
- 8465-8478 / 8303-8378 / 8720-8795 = 0.066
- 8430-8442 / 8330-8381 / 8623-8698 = 0.035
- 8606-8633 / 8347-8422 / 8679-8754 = 0.026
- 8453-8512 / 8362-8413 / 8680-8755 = 0.065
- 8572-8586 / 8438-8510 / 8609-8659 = 0.027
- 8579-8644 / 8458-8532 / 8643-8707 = 0.001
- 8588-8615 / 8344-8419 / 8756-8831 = 0.032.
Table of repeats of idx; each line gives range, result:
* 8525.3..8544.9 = 17.7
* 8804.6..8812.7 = 17.8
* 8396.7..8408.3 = 18.9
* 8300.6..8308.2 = 19.3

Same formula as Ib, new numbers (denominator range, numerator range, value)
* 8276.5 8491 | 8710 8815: 0.92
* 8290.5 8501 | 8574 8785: 0.94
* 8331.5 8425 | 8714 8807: 0.90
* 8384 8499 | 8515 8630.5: 0.97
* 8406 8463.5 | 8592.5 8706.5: 0.97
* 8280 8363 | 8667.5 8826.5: 0.90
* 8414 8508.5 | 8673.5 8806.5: 0.97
